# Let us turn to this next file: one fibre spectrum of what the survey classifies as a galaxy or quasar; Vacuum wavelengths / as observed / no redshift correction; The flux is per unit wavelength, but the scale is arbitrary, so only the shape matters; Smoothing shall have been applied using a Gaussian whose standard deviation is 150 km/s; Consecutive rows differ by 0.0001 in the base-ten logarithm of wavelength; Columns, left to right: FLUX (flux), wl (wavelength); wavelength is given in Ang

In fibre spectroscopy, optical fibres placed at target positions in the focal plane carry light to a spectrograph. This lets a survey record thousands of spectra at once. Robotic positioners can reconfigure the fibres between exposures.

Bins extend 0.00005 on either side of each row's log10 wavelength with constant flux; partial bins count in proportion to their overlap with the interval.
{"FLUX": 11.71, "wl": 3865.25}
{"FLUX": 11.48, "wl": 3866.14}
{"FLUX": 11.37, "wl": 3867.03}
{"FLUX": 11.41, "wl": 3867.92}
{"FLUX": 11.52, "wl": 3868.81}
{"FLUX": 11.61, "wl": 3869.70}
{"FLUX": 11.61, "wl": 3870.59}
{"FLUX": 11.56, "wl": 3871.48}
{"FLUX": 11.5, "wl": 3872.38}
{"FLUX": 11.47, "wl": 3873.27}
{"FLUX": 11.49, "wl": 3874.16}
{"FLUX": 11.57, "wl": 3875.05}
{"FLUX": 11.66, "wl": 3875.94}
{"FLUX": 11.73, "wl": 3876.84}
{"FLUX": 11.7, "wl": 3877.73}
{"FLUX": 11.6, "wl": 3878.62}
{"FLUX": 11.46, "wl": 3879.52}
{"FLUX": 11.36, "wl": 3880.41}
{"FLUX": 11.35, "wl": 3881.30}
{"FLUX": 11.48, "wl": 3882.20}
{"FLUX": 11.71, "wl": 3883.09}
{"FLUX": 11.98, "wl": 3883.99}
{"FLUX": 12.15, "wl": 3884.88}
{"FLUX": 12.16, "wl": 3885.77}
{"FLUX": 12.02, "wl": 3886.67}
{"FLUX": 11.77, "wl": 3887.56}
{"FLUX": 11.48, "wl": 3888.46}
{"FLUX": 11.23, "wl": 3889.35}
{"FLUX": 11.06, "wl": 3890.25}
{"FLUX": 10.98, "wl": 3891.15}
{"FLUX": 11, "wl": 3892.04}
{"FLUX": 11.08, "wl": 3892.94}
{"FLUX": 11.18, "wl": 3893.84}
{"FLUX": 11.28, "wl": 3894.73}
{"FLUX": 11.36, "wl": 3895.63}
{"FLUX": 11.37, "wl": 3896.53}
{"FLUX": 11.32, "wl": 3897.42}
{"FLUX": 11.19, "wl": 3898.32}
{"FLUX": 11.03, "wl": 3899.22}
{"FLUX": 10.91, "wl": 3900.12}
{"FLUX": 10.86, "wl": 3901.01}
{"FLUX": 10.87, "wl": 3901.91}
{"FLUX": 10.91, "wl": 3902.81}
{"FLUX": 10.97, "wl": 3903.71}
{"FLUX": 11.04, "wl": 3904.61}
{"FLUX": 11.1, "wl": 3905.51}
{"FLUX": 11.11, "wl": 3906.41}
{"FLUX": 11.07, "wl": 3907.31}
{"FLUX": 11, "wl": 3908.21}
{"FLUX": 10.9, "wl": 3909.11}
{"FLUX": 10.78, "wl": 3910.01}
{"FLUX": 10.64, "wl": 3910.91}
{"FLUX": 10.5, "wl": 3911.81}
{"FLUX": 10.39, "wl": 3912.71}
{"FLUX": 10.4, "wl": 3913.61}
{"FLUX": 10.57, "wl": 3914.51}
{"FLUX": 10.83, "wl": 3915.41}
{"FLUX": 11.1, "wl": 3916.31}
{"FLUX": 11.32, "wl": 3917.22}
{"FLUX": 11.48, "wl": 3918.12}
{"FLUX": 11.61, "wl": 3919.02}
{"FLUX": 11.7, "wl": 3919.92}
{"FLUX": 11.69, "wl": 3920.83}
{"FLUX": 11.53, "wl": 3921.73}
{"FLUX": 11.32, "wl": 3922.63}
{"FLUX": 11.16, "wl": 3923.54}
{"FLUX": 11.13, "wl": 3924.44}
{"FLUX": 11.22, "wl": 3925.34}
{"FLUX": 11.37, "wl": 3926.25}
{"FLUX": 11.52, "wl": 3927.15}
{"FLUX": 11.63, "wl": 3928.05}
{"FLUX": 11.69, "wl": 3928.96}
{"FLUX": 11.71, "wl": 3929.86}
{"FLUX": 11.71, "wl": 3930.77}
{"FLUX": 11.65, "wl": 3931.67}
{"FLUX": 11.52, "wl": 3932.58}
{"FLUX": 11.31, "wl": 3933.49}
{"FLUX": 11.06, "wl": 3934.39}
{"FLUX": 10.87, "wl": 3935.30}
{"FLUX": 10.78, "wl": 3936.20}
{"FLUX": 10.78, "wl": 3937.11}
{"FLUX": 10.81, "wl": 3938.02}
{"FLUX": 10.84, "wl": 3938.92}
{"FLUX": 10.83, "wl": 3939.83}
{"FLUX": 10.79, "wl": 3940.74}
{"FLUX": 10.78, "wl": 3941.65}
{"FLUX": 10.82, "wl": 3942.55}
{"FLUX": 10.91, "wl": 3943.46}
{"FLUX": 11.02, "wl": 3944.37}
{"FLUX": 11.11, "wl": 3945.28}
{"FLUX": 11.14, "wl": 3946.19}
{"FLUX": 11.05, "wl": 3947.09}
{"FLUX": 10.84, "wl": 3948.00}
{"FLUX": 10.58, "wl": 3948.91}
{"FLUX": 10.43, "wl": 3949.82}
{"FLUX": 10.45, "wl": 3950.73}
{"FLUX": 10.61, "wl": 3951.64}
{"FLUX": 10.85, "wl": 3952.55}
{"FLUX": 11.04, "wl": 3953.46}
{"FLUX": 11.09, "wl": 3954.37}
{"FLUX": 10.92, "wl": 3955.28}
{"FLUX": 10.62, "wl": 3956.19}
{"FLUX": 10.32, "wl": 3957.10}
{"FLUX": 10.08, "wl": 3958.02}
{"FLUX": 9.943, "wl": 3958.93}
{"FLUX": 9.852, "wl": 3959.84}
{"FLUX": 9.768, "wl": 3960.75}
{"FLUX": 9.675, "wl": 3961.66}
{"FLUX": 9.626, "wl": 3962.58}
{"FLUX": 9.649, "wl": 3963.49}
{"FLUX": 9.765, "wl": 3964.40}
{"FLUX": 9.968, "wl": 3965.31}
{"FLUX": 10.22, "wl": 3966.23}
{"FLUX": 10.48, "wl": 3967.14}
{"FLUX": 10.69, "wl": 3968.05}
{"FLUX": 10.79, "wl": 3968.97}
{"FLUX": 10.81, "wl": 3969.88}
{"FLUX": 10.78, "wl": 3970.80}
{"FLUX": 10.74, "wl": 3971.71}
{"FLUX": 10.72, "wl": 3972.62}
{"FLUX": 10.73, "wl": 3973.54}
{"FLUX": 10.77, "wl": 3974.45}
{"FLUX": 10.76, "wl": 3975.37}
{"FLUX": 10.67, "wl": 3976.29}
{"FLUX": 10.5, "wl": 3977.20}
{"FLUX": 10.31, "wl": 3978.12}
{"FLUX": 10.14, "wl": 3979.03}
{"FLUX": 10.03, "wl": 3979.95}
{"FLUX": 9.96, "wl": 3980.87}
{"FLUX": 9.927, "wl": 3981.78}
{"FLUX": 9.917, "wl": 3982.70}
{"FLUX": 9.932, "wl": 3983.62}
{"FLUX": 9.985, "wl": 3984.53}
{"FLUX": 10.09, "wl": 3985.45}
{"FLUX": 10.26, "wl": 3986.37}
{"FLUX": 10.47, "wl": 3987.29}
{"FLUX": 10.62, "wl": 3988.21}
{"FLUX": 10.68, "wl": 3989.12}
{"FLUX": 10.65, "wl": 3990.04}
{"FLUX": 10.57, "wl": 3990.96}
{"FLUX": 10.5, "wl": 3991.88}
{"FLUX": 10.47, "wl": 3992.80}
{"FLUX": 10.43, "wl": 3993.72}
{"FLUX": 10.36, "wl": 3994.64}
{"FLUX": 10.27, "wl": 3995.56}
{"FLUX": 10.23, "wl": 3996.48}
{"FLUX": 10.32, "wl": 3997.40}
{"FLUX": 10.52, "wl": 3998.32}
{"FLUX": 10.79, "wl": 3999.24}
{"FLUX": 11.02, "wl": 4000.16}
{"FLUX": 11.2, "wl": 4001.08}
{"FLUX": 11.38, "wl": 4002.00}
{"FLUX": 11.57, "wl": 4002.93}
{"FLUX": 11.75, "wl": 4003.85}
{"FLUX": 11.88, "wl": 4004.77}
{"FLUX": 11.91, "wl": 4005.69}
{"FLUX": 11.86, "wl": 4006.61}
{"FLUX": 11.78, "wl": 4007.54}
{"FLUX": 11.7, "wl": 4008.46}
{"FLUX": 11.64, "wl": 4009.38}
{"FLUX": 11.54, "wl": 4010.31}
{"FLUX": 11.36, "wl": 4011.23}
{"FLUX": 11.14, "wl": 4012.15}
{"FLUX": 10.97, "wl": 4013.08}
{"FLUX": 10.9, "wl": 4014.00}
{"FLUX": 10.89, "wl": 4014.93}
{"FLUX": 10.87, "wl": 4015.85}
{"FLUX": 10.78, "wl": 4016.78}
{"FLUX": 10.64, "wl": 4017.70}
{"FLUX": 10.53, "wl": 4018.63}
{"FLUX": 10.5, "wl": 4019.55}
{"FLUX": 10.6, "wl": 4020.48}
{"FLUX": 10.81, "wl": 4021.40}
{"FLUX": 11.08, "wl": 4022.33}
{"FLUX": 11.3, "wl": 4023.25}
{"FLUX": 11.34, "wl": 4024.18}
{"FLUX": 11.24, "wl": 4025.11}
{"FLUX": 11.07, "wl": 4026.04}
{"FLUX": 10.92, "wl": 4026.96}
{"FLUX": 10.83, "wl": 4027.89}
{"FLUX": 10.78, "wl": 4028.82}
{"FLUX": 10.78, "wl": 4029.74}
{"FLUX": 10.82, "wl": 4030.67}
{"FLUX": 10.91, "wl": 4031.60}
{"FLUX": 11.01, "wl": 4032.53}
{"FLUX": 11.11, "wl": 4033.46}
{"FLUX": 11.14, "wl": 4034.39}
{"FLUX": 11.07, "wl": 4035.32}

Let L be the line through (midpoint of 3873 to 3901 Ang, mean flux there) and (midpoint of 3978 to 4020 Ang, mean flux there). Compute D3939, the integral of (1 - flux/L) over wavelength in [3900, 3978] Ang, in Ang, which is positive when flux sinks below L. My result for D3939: 2.1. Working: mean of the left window 11.4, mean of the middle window 10.8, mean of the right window 10.8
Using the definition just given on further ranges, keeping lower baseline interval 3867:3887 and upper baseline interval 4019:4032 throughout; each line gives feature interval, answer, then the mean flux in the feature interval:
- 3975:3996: 1.5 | 10.3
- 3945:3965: 1.5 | 10.4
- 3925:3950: 0.5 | 11.1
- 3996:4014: -0.4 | 11.3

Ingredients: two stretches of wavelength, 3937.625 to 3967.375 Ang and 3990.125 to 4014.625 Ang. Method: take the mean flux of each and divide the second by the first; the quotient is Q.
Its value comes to 1.1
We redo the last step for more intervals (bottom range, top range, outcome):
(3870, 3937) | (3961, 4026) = 0.95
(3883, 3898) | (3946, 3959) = 0.93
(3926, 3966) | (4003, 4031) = 1.04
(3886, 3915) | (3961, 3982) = 0.94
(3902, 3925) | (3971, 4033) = 0.98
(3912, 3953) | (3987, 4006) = 0.98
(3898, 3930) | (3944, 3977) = 0.95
